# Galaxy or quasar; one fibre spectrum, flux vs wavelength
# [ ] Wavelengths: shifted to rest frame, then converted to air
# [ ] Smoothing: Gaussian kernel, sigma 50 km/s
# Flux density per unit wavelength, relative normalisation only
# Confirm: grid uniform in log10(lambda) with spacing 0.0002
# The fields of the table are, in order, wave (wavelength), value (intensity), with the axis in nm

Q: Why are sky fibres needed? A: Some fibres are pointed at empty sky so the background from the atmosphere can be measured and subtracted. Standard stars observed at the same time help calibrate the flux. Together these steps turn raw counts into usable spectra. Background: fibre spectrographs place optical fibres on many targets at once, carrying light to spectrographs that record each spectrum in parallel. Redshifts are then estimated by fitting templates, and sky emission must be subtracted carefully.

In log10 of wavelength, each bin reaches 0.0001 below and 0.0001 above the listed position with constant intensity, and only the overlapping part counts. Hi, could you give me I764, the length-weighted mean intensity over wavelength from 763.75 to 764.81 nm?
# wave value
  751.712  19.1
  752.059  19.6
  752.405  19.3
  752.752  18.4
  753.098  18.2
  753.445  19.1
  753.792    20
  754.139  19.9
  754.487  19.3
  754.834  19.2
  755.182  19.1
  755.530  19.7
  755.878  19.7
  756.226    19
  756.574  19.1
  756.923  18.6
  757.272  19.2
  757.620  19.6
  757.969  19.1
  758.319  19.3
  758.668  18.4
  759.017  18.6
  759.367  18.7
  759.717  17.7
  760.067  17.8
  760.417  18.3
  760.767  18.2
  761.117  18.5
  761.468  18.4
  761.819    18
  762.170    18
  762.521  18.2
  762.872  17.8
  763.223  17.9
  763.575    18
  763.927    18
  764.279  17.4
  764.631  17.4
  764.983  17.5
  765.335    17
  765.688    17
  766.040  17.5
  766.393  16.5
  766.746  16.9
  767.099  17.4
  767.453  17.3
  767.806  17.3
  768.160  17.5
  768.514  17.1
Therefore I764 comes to 17.6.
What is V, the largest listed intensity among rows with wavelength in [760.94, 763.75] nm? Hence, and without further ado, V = 18.5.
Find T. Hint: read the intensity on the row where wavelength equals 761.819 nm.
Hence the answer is 18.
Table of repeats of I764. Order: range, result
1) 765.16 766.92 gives 17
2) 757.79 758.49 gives 19.2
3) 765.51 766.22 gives 17.2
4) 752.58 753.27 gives 18.3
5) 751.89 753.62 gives 18.9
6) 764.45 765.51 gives 17.3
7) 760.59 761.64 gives 18.4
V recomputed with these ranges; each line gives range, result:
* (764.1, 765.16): 17.5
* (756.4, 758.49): 19.6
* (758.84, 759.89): 18.7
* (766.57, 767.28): 17.4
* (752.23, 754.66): 20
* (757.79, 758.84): 19.3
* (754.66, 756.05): 19.7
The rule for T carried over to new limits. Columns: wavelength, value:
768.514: 17.1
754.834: 19.2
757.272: 19.2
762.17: 18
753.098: 18.2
